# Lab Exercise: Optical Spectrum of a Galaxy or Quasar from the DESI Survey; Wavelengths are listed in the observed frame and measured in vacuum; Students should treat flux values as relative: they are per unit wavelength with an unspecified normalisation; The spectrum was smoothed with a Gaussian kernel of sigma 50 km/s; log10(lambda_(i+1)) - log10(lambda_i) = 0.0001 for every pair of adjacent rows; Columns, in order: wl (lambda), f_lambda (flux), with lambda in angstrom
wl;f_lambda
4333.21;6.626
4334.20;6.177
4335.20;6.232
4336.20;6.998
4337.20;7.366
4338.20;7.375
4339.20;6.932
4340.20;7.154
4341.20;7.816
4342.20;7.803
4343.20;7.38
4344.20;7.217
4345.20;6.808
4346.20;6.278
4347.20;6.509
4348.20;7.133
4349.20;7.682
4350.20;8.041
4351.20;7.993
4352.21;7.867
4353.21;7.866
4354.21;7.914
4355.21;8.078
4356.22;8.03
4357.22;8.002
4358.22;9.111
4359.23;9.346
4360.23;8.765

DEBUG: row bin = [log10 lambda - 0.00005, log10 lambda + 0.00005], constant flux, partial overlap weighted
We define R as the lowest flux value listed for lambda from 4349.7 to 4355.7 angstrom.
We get 7.866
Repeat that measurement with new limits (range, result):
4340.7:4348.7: 6.278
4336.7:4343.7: 6.932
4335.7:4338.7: 6.998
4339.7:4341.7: 7.154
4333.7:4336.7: 6.177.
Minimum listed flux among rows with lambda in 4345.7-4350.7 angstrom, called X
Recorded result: 6.278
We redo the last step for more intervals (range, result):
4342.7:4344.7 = 7.217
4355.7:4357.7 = 8.002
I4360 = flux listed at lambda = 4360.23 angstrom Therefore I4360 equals 8.765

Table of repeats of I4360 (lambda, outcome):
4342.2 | 7.803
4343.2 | 7.38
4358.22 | 9.111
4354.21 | 7.914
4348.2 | 7.133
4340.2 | 7.154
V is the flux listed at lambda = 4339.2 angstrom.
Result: 6.932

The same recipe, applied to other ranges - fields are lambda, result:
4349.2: 7.682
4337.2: 7.366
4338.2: 7.375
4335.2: 6.232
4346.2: 6.278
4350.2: 8.041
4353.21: 7.866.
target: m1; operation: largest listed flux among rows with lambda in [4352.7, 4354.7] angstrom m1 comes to 7.914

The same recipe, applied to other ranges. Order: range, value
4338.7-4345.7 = 7.816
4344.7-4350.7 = 8.041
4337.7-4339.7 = 7.375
